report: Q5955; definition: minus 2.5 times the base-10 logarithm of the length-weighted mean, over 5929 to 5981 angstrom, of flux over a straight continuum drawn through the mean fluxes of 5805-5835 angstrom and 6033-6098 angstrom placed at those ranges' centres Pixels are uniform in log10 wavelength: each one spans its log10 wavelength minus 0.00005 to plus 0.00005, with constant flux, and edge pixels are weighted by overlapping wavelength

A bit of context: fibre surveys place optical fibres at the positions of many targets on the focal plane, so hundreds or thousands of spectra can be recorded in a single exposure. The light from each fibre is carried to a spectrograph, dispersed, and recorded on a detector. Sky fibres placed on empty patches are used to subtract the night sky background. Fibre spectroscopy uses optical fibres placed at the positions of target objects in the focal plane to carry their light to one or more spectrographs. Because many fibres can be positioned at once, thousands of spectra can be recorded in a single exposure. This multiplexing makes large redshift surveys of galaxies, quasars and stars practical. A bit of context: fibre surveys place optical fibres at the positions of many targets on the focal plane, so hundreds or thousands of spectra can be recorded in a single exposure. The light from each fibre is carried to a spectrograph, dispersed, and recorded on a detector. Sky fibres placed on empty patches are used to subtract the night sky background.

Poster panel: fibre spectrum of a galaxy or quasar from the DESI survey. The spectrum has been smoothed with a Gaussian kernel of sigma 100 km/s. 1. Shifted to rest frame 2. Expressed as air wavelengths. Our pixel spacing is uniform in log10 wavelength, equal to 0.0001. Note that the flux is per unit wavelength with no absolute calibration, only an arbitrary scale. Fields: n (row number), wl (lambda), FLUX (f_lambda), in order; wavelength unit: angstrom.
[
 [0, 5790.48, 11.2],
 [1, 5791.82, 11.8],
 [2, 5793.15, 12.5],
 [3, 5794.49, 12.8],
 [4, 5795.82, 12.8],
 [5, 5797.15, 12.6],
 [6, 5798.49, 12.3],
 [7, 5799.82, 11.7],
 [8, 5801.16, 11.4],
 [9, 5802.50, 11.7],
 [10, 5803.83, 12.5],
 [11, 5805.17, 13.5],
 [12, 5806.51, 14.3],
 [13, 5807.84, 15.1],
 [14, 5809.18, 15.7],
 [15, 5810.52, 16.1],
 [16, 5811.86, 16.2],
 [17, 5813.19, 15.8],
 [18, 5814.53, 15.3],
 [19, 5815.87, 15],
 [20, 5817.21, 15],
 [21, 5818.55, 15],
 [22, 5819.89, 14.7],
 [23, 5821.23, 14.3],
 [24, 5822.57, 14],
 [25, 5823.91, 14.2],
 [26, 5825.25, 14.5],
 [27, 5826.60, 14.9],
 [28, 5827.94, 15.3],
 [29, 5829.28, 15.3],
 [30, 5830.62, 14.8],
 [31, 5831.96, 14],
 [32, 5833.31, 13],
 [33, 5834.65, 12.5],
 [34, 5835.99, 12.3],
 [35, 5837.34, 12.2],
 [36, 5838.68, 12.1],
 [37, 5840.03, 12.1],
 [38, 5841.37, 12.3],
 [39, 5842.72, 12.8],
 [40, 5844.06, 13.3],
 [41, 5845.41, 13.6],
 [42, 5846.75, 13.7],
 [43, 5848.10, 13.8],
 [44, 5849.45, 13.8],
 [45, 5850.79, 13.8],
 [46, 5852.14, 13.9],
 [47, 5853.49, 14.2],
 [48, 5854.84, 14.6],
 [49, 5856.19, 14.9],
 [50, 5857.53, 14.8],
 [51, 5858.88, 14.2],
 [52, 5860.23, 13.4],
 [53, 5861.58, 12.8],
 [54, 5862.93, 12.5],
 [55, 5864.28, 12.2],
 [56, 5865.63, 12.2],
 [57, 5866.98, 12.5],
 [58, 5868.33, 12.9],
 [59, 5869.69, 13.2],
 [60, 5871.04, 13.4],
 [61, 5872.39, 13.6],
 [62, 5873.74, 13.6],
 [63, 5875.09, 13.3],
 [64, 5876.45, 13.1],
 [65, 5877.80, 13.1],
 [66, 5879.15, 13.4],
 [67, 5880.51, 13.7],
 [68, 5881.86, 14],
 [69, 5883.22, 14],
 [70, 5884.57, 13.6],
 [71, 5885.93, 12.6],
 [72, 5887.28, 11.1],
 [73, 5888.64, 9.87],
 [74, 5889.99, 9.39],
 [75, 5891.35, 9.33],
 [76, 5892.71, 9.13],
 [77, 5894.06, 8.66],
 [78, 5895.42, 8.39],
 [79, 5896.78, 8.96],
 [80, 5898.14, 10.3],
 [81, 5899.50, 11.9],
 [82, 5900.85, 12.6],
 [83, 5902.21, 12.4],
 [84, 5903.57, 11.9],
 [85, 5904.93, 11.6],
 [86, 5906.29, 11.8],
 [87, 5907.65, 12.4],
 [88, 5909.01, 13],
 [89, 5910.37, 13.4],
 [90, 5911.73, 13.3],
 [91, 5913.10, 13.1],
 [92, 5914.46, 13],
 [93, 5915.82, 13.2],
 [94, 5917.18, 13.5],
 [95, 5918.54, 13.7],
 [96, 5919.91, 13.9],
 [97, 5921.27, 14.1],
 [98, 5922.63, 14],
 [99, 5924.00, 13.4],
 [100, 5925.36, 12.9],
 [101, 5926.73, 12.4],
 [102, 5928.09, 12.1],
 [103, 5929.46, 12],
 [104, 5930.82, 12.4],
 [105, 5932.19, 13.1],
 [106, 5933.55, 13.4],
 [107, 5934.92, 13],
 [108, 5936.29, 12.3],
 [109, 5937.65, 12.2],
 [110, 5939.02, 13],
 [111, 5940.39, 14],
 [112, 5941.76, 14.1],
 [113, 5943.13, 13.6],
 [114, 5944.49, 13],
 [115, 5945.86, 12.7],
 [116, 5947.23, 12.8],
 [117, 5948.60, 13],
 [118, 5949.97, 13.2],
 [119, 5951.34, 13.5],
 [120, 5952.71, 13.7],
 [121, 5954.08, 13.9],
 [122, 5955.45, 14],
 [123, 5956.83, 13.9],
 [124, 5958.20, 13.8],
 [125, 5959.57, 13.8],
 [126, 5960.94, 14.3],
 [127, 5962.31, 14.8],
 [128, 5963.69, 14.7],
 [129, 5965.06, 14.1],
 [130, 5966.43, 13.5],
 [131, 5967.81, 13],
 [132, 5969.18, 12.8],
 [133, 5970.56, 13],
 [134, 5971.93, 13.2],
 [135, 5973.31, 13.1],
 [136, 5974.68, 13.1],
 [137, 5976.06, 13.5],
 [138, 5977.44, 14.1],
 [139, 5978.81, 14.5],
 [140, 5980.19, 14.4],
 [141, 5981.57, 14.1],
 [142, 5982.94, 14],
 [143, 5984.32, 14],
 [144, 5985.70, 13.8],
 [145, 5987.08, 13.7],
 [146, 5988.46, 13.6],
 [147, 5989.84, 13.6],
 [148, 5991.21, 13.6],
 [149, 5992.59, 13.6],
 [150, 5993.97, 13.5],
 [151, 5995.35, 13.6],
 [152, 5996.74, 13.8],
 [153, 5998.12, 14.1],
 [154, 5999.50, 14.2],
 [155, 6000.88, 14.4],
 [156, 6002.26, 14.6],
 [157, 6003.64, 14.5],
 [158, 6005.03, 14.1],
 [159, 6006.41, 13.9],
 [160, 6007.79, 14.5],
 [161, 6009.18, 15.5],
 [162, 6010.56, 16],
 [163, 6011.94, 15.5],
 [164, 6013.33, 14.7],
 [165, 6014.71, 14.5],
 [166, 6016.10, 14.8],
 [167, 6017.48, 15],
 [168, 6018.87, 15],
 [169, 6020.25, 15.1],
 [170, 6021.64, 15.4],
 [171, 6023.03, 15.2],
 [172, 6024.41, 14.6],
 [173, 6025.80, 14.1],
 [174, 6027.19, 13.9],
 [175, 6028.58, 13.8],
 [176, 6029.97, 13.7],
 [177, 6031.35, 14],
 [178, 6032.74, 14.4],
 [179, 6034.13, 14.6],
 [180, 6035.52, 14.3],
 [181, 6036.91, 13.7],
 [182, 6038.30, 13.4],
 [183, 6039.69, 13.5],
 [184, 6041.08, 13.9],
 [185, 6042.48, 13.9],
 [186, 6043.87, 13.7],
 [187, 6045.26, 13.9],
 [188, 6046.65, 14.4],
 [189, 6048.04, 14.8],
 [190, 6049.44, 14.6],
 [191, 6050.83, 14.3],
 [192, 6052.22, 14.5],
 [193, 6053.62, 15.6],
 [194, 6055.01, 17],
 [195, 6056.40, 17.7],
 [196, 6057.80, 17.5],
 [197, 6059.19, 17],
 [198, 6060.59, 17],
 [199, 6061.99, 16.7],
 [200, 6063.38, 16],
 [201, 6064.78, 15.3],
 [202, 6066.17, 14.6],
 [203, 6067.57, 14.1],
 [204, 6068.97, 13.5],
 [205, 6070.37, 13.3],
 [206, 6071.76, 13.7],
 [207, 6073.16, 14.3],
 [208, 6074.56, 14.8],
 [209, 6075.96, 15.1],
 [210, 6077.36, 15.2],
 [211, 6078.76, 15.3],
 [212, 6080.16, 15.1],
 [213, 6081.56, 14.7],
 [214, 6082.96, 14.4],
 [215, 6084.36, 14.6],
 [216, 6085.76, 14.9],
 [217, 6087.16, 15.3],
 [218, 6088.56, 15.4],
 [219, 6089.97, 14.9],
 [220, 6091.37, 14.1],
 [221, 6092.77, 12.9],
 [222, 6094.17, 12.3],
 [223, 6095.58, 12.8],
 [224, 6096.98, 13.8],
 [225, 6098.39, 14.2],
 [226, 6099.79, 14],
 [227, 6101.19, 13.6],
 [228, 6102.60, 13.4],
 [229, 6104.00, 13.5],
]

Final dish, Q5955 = 0.10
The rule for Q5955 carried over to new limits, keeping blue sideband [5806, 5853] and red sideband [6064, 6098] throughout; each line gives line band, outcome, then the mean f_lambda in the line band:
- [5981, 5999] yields 0.04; 13.8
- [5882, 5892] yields 0.22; 11.6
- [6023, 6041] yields 0.02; 14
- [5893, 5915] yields 0.22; 11.6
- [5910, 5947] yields 0.09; 13.1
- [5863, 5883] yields 0.08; 13.2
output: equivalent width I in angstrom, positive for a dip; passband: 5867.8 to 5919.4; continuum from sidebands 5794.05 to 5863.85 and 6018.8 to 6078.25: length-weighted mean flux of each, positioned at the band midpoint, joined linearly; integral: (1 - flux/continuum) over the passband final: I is 6.9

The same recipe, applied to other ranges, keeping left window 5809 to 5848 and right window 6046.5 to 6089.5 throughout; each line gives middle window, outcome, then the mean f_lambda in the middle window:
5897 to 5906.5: 1.8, 11.7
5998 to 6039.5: 1.3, 14.5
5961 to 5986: 1.7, 13.8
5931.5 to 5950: 1.9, 13.1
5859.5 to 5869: 1.1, 12.7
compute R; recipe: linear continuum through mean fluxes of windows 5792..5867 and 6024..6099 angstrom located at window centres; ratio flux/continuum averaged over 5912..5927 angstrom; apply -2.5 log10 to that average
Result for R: 0.05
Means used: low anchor 13.7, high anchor 14.6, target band 13.4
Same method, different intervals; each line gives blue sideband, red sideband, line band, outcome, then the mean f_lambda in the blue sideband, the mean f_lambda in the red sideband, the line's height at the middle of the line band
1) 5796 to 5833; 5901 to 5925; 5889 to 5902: 0.31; 14.2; 13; 13.2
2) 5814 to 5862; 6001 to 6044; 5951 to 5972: 0.04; 13.9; 14.5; 14.3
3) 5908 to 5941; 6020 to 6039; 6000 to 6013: -0.06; 13.1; 14.3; 14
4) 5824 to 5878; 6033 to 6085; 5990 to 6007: 0.04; 13.5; 14.9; 14.5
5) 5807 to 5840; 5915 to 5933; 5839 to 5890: 0.06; 14.4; 13.1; 13.9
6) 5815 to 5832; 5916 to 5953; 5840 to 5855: 0.07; 14.7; 13.1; 14.4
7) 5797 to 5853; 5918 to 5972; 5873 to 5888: 0.03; 13.8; 13.4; 13.6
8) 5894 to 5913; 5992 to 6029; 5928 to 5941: -0.03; 11.6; 14.5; 12.5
